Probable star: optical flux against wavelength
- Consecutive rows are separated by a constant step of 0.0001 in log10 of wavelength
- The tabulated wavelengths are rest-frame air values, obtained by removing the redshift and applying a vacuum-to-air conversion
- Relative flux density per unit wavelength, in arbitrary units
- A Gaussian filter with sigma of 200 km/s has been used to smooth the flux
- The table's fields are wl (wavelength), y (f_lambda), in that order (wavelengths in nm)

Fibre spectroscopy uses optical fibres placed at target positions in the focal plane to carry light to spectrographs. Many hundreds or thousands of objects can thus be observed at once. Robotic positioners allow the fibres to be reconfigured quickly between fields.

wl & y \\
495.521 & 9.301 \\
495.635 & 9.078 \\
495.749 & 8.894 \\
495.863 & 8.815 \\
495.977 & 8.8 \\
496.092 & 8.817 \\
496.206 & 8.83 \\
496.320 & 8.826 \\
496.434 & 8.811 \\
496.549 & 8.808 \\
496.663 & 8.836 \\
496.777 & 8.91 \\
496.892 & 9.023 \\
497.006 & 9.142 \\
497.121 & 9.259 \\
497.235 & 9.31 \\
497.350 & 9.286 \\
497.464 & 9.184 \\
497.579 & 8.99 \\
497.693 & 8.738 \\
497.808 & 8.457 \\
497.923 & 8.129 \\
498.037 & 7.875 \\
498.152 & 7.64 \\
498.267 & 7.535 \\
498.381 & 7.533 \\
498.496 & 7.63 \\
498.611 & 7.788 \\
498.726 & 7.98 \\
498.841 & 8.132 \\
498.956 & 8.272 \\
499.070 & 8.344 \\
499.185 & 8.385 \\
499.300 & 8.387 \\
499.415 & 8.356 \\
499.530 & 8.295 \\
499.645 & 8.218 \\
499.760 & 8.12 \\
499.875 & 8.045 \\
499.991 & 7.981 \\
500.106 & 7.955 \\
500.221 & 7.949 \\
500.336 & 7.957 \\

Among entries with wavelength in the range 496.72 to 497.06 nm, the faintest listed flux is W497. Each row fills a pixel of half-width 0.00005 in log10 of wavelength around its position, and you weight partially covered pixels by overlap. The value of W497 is 8.91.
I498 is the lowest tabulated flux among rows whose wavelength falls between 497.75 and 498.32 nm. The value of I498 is 7.535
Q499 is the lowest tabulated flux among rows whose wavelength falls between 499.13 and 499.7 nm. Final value 8.218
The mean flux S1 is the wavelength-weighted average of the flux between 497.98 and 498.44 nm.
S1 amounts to 7.65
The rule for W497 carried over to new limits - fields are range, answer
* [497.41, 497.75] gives 8.738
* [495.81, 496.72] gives 8.8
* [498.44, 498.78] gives 7.63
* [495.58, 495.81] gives 8.894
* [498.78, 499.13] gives 8.132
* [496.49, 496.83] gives 8.808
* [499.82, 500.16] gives 7.955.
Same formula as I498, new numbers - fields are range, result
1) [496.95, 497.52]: 9.142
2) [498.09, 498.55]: 7.533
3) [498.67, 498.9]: 7.98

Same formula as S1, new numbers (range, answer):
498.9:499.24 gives 8.35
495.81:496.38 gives 8.82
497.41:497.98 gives 8.69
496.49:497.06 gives 8.94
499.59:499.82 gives 8.17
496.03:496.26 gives 8.8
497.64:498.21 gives 8.15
